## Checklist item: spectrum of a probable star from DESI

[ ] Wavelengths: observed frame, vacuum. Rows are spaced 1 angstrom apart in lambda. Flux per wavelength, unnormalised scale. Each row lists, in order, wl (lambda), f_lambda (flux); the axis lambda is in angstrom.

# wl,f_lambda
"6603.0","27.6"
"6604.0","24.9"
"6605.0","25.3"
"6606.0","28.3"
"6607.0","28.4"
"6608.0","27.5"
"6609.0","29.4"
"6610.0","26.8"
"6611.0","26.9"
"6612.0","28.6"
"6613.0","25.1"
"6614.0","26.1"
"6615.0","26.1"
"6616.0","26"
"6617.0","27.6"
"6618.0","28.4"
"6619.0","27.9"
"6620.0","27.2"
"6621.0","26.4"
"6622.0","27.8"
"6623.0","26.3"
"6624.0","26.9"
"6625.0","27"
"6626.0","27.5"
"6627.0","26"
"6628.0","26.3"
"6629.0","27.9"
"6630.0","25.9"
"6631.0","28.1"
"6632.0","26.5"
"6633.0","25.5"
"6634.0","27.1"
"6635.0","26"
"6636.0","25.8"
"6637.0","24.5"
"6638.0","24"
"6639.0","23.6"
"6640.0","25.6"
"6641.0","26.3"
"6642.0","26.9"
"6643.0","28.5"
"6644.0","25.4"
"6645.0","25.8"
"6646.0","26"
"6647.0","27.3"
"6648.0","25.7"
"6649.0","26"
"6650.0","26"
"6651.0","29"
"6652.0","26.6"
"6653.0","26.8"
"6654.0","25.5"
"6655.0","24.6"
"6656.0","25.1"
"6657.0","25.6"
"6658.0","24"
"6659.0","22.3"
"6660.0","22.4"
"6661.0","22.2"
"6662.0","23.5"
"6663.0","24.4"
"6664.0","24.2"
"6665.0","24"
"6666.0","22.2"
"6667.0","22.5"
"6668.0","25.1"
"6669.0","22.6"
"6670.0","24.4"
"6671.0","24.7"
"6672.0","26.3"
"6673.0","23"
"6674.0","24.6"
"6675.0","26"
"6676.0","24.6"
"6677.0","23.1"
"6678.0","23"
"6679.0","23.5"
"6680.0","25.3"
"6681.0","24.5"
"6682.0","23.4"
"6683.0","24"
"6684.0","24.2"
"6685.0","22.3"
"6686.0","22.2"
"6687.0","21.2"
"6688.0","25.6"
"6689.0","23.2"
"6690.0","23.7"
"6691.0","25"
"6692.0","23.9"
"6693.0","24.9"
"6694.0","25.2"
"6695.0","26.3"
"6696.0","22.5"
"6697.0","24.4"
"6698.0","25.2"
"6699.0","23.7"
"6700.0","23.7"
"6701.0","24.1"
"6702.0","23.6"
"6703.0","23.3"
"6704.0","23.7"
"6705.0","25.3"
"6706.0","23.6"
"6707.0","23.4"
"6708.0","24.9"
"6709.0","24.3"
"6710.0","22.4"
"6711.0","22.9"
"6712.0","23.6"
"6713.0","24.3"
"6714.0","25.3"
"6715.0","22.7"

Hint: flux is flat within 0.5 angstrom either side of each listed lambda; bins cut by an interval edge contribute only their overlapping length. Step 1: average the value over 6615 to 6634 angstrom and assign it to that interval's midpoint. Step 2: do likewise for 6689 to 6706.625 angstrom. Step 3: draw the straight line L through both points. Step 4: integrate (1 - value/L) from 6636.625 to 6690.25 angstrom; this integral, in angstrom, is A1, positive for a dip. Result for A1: 1.92 angstrom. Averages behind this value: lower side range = 26.9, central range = 24.6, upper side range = 24.2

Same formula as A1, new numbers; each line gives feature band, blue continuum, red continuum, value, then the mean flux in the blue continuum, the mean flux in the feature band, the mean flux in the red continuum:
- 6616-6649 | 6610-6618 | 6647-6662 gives -0.6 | 26.8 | 26.5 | 25.1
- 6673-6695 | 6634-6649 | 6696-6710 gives 0.5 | 25.9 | 24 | 24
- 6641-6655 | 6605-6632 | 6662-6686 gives -0.6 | 27.1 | 26.5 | 23.9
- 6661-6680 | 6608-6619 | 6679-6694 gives 0.5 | 27.2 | 24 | 23.9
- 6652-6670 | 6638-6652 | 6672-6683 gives 0.9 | 26.2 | 24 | 24.2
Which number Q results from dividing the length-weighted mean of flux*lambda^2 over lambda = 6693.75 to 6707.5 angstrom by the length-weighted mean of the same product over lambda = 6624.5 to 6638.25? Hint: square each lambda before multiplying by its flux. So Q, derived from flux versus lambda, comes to 0.9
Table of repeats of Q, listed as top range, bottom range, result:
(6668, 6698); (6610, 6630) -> 0.91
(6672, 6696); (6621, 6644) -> 0.93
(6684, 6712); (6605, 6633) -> 0.90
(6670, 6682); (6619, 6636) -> 0.92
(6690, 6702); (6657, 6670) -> 1.05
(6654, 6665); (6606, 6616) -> 0.89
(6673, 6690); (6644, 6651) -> 0.91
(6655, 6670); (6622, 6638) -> 0.90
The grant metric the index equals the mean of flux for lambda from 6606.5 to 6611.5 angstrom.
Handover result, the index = 27.8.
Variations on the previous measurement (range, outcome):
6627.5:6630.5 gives 26.7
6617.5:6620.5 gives 27.8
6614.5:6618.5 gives 27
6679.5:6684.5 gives 24.3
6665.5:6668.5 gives 23.3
